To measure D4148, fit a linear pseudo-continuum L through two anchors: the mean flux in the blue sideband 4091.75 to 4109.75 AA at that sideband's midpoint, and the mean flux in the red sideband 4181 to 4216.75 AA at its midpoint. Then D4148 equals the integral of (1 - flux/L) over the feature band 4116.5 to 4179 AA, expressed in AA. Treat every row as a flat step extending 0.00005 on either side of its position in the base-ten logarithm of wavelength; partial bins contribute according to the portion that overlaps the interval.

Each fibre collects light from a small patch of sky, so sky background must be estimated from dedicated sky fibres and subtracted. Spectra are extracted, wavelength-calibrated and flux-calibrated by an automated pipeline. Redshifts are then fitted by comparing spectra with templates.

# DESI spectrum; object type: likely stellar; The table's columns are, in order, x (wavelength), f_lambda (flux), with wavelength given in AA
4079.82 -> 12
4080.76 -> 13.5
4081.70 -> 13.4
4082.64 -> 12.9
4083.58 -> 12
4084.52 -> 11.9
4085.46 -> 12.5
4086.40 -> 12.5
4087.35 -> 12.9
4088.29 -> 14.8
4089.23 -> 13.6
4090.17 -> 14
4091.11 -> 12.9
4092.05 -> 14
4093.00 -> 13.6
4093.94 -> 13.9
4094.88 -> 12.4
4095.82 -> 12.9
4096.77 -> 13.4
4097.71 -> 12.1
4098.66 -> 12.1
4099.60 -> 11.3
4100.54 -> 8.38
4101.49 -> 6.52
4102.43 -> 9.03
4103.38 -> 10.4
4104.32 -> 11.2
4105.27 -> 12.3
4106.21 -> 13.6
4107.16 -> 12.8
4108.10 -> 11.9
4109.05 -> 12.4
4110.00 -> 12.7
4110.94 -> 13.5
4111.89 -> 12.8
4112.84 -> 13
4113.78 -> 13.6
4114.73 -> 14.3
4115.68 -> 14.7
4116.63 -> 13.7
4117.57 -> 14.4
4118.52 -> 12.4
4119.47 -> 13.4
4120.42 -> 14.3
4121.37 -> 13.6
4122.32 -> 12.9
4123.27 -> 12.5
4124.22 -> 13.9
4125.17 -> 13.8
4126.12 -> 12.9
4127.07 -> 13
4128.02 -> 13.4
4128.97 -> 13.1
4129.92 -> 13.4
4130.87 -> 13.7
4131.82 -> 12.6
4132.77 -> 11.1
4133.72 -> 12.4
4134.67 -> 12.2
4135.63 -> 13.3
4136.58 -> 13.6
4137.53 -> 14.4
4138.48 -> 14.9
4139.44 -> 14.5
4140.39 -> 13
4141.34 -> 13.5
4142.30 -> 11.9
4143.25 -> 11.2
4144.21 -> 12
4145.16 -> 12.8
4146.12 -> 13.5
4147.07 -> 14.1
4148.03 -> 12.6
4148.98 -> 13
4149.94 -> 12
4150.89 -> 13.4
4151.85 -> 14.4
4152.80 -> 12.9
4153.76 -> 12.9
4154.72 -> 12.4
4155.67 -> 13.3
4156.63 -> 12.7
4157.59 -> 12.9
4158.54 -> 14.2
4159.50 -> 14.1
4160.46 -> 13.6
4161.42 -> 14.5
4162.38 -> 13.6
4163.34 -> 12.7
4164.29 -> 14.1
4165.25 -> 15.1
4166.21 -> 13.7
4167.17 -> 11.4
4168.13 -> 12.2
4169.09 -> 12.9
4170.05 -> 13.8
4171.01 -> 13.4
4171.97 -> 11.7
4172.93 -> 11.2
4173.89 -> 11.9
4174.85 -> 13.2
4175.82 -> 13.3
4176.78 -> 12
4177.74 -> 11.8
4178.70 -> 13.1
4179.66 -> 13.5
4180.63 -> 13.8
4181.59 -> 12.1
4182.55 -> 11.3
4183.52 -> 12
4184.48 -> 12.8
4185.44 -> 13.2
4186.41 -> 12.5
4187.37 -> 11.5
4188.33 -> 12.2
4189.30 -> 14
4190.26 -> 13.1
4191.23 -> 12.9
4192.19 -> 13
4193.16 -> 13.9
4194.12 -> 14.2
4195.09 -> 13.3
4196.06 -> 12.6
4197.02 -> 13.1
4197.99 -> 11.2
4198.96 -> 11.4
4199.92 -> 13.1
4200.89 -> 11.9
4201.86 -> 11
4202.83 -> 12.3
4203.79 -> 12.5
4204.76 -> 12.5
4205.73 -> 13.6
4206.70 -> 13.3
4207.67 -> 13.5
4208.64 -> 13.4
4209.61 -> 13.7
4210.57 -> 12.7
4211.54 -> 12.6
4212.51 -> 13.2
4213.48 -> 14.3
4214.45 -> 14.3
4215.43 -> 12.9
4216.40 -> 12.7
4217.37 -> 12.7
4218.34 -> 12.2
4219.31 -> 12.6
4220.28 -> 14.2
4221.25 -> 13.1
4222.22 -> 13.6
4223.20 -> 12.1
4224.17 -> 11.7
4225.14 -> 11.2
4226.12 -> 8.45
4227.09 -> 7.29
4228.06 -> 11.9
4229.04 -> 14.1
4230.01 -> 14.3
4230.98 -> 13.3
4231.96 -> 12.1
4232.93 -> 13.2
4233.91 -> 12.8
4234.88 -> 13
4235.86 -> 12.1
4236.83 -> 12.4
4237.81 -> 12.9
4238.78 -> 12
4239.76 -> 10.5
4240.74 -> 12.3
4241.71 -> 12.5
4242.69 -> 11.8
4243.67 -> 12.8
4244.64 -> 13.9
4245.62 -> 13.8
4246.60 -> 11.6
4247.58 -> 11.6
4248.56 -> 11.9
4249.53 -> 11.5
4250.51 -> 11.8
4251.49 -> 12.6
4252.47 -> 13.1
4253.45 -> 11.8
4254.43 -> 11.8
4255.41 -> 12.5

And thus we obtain -4.3 AA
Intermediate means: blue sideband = 11.8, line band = 13.1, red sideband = 12.8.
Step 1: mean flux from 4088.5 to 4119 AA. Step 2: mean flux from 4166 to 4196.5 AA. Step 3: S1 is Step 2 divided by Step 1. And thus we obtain 1.02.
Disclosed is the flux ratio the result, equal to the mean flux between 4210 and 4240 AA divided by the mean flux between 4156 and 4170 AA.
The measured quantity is 0.9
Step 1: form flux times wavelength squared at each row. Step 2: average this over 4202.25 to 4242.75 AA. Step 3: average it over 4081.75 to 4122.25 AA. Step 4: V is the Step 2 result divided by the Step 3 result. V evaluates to 1.05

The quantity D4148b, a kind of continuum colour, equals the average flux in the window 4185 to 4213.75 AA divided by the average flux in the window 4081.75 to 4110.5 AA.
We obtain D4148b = 1.05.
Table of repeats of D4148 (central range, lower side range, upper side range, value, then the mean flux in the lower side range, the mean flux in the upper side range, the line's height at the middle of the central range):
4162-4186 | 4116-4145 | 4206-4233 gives 0.26 AA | 13.2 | 12.7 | 12.9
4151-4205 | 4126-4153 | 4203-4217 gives 1.16 AA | 13.1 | 13.2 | 13.1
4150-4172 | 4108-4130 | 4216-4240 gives -0.65 AA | 13.3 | 12.3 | 12.9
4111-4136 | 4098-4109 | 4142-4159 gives -3.15 AA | 10.9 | 12.9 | 11.8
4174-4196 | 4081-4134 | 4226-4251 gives -0.72 AA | 12.7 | 12.2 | 12.4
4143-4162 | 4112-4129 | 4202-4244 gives 0.06 AA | 13.5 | 12.6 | 13.2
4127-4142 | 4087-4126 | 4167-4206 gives -0.67 AA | 12.7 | 12.6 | 12.7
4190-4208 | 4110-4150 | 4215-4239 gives -0.20 AA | 13.2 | 12.4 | 12.6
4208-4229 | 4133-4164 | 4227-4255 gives 0.19 AA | 13.2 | 12.4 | 12.6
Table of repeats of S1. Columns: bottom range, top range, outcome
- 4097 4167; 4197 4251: 0.97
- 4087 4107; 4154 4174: 1.08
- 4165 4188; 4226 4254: 0.97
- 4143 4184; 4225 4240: 0.93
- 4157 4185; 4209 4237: 0.97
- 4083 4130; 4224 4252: 0.95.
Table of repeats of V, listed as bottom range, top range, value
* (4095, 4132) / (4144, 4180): 1.06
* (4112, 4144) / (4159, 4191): 0.99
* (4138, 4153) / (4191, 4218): 1.01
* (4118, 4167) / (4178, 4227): 0.99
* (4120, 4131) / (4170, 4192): 0.97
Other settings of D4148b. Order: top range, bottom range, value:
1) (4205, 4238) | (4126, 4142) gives 0.96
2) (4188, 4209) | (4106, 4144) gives 0.97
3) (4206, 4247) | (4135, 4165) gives 0.95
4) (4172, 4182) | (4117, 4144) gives 0.95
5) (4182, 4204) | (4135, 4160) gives 0.95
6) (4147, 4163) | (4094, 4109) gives 1.16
